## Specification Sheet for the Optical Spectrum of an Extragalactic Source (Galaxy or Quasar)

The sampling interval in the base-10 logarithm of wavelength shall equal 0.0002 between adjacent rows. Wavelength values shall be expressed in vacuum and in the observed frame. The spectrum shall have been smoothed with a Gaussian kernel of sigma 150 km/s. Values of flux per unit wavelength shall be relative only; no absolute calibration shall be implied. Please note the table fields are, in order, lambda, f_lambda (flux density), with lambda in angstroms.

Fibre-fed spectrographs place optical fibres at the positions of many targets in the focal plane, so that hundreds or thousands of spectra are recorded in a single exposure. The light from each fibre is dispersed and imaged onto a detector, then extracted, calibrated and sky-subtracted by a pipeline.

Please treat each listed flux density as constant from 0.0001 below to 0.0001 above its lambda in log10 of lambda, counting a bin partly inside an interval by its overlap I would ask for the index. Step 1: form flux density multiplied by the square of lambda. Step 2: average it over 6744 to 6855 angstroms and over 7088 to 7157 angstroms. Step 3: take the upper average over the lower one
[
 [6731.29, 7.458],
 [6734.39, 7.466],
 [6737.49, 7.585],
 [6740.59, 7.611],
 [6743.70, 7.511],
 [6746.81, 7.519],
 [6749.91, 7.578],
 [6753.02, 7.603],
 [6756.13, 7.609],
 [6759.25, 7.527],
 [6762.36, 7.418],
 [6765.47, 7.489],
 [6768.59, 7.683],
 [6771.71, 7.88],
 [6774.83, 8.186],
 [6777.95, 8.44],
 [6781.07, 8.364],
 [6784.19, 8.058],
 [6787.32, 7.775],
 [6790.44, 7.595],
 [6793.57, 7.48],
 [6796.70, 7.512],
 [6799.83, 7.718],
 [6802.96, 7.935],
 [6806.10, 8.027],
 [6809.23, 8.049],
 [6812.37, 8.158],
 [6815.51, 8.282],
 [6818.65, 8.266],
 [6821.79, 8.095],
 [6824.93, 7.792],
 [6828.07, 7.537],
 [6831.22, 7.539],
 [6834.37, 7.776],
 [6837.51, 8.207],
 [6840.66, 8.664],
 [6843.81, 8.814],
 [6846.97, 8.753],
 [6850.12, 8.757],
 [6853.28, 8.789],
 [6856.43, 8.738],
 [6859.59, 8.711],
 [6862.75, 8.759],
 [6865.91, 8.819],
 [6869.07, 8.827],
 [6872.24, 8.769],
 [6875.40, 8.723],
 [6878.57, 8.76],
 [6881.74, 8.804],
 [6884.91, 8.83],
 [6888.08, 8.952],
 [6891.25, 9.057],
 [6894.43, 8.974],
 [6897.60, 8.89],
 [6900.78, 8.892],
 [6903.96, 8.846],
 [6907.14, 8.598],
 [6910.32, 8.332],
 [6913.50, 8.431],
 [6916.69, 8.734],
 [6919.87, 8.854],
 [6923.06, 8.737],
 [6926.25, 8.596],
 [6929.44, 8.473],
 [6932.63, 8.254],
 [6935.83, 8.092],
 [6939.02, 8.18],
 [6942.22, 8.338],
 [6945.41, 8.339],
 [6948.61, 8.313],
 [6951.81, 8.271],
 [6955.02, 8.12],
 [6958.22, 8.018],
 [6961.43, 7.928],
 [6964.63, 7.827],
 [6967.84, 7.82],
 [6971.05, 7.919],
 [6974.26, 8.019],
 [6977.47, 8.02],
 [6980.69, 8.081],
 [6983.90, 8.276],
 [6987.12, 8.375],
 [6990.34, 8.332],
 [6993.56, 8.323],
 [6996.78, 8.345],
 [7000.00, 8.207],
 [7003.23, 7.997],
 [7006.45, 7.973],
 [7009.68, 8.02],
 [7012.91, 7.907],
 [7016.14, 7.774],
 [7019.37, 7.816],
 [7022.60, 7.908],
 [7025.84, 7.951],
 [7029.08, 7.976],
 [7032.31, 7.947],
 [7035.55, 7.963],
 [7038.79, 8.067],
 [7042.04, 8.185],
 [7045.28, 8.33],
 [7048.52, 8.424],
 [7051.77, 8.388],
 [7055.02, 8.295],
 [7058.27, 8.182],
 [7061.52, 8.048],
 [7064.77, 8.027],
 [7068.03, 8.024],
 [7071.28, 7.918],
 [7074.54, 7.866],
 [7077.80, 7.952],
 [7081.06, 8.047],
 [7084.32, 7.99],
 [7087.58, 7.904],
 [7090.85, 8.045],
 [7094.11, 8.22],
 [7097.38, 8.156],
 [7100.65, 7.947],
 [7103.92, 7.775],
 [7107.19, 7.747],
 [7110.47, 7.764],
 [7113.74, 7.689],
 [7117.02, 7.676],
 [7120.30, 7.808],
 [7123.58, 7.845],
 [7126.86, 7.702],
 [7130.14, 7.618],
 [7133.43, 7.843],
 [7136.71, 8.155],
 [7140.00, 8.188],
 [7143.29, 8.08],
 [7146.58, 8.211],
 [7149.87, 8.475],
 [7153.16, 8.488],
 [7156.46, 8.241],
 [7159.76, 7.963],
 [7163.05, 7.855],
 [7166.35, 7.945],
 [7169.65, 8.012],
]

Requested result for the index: 1.10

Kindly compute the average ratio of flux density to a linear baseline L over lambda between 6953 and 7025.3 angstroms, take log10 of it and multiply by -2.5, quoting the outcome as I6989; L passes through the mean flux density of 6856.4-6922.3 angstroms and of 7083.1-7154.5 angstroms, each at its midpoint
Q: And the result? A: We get 0.05 mag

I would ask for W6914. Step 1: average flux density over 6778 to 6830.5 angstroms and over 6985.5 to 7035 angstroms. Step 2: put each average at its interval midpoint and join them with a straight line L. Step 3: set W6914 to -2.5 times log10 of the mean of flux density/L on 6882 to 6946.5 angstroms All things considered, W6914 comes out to -0.08 mag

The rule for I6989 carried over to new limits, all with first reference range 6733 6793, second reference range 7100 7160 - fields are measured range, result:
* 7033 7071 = -0.03 mag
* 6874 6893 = -0.14 mag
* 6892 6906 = -0.14 mag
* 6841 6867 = -0.13 mag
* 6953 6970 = -0.01 mag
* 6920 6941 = -0.08 mag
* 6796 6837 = -0.02 mag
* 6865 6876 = -0.13 mag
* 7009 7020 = 0.00 mag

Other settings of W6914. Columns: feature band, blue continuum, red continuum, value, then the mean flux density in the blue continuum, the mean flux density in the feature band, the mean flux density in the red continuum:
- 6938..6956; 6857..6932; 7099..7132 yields 0.03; 8.75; 8.27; 7.76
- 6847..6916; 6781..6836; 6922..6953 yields -0.08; 7.87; 8.77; 8.35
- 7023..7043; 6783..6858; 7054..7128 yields 0.00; 8.1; 8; 7.94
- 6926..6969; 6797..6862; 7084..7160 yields -0.01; 8.22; 8.17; 7.98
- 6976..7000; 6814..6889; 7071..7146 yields -0.01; 8.5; 8.25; 7.91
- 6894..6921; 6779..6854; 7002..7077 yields -0.08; 8.08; 8.72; 8.04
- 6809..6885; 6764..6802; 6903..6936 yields -0.03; 7.85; 8.45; 8.55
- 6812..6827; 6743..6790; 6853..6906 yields 0.02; 7.78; 8.1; 8.83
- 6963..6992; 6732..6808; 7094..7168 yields -0.03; 7.73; 8.08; 7.97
